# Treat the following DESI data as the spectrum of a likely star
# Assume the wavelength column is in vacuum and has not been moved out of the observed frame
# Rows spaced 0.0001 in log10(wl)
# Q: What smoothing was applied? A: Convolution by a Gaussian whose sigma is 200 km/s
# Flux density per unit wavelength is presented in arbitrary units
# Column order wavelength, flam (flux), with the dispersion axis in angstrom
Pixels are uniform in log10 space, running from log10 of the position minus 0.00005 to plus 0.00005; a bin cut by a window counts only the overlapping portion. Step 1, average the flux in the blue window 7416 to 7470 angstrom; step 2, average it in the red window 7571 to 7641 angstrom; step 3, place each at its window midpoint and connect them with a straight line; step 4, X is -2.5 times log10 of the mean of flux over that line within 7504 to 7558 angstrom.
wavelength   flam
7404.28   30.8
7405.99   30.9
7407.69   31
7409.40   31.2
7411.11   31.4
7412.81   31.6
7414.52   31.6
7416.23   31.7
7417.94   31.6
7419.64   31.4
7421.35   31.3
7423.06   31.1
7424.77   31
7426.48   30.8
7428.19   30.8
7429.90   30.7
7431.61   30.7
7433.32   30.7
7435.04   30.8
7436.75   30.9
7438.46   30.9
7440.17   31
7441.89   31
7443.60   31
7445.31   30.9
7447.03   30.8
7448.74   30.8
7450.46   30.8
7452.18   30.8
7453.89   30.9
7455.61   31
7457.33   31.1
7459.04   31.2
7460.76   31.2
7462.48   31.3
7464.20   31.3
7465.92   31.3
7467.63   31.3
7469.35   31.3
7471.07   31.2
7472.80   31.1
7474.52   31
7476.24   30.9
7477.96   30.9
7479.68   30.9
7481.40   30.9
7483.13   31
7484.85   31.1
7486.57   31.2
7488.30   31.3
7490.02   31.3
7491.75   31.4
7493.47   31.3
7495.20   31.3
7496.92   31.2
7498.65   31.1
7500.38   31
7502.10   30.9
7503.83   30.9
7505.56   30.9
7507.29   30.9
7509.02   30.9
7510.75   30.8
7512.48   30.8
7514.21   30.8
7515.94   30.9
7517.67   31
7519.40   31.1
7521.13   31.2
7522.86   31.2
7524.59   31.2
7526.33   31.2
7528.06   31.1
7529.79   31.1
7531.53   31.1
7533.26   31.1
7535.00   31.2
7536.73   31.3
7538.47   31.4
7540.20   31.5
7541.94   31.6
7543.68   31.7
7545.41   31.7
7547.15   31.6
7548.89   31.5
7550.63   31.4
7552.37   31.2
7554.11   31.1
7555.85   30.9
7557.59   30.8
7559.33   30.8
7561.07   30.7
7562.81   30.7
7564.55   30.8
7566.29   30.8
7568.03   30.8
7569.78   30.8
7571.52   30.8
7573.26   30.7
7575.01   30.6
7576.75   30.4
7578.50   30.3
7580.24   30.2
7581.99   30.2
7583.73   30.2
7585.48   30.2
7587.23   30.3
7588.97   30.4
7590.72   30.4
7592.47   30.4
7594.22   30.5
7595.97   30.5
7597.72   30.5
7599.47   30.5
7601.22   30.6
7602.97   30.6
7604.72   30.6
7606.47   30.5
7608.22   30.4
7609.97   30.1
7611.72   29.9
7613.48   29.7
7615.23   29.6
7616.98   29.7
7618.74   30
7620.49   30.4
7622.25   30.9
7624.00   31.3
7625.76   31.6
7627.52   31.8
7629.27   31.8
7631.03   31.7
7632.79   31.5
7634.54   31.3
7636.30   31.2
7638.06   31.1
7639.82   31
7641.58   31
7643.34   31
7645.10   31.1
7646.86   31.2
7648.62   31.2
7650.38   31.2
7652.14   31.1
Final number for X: -0.01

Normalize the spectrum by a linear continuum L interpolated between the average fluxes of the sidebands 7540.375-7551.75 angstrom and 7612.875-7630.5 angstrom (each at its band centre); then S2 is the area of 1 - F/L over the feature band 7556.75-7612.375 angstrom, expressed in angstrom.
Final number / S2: 1.1 angstrom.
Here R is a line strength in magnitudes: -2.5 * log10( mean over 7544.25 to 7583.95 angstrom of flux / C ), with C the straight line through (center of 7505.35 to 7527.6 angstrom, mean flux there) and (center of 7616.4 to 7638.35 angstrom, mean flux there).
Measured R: 0.01 mag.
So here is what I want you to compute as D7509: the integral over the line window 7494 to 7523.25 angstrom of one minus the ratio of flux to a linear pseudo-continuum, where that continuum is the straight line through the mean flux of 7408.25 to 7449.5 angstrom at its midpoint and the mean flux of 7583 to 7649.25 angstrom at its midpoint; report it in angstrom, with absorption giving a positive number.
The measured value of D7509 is -0.1 angstrom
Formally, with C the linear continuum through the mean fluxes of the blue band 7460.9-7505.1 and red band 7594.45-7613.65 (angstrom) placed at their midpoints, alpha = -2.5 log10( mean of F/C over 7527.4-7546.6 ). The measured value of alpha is -0.02 mag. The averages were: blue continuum 31.1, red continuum 30.4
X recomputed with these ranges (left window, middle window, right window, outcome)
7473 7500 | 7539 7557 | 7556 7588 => -0.02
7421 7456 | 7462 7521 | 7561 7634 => -0.01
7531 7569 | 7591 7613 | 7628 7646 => 0.03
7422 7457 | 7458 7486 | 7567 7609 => -0.01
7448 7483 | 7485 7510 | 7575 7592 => -0.01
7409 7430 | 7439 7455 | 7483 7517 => 0.01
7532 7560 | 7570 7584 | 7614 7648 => 0.03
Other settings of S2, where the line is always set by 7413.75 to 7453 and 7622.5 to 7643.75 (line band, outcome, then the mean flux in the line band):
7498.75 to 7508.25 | 0.06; 30.9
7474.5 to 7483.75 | 0.05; 30.9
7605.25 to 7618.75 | 0.57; 30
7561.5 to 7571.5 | 0.15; 30.8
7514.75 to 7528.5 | 0.02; 31.1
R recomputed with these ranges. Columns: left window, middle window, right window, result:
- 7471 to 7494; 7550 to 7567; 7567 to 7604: -0.01 mag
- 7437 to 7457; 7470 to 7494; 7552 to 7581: -0.01 mag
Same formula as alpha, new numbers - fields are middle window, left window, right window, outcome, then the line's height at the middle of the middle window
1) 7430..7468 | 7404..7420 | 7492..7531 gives 0.01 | 31.2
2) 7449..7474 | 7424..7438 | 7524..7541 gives -0.01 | 30.9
